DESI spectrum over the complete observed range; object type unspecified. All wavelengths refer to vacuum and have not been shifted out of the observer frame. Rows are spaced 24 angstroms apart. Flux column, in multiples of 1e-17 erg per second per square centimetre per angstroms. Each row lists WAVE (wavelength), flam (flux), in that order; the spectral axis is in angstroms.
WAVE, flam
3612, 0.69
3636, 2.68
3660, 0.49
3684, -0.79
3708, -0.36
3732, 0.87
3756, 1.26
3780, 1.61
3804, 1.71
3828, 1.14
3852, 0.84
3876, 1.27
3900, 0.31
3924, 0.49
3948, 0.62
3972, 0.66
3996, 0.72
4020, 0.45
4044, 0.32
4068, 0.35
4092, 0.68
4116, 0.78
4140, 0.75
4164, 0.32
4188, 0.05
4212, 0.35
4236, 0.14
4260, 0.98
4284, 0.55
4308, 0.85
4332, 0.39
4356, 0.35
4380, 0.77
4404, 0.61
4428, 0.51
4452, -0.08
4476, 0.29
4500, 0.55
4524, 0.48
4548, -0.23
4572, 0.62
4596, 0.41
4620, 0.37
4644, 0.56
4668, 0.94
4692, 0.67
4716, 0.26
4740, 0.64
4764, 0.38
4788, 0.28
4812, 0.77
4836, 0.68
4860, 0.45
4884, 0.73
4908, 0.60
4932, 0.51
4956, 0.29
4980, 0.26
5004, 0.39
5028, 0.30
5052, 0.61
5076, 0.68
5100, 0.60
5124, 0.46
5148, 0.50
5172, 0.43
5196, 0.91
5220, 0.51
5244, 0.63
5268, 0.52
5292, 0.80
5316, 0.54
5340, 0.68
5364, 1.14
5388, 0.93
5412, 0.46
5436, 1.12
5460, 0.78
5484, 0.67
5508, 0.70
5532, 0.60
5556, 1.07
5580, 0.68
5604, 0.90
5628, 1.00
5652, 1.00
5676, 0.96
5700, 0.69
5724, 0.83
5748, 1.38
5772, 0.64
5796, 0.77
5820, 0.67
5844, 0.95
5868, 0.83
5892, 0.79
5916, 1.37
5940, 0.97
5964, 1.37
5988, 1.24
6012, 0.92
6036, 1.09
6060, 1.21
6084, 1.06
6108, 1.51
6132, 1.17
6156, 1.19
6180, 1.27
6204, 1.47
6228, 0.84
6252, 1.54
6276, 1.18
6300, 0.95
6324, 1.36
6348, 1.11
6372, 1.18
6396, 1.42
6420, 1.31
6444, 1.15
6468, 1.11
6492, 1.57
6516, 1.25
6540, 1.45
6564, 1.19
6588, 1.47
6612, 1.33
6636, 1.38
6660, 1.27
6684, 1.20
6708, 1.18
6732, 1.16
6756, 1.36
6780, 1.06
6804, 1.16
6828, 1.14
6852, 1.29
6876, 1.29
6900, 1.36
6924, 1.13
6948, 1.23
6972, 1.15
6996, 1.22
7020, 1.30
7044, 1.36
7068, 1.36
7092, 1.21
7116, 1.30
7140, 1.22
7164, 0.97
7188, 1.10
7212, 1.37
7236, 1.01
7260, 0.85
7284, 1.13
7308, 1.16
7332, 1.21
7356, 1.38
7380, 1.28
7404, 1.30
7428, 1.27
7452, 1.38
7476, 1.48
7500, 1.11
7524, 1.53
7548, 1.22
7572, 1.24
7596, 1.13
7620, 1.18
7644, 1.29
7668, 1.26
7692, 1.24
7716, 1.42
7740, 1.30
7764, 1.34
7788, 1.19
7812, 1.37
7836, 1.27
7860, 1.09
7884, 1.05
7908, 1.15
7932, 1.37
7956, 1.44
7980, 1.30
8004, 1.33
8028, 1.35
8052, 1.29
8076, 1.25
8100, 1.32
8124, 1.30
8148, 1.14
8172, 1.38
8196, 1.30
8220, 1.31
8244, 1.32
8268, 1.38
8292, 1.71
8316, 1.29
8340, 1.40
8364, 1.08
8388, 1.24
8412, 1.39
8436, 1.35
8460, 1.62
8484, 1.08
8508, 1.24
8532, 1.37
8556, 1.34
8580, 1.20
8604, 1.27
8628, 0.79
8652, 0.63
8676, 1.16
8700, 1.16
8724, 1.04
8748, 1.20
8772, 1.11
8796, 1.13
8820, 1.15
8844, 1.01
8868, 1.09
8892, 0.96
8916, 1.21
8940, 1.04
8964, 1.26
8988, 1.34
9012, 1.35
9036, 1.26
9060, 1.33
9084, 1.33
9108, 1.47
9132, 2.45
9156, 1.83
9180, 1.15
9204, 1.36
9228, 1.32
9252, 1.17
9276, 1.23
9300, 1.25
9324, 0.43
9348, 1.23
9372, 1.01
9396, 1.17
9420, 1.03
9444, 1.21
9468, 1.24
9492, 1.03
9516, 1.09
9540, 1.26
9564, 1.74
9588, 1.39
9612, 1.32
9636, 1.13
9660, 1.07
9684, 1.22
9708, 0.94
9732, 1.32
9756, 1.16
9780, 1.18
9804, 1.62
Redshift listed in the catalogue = 0.39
